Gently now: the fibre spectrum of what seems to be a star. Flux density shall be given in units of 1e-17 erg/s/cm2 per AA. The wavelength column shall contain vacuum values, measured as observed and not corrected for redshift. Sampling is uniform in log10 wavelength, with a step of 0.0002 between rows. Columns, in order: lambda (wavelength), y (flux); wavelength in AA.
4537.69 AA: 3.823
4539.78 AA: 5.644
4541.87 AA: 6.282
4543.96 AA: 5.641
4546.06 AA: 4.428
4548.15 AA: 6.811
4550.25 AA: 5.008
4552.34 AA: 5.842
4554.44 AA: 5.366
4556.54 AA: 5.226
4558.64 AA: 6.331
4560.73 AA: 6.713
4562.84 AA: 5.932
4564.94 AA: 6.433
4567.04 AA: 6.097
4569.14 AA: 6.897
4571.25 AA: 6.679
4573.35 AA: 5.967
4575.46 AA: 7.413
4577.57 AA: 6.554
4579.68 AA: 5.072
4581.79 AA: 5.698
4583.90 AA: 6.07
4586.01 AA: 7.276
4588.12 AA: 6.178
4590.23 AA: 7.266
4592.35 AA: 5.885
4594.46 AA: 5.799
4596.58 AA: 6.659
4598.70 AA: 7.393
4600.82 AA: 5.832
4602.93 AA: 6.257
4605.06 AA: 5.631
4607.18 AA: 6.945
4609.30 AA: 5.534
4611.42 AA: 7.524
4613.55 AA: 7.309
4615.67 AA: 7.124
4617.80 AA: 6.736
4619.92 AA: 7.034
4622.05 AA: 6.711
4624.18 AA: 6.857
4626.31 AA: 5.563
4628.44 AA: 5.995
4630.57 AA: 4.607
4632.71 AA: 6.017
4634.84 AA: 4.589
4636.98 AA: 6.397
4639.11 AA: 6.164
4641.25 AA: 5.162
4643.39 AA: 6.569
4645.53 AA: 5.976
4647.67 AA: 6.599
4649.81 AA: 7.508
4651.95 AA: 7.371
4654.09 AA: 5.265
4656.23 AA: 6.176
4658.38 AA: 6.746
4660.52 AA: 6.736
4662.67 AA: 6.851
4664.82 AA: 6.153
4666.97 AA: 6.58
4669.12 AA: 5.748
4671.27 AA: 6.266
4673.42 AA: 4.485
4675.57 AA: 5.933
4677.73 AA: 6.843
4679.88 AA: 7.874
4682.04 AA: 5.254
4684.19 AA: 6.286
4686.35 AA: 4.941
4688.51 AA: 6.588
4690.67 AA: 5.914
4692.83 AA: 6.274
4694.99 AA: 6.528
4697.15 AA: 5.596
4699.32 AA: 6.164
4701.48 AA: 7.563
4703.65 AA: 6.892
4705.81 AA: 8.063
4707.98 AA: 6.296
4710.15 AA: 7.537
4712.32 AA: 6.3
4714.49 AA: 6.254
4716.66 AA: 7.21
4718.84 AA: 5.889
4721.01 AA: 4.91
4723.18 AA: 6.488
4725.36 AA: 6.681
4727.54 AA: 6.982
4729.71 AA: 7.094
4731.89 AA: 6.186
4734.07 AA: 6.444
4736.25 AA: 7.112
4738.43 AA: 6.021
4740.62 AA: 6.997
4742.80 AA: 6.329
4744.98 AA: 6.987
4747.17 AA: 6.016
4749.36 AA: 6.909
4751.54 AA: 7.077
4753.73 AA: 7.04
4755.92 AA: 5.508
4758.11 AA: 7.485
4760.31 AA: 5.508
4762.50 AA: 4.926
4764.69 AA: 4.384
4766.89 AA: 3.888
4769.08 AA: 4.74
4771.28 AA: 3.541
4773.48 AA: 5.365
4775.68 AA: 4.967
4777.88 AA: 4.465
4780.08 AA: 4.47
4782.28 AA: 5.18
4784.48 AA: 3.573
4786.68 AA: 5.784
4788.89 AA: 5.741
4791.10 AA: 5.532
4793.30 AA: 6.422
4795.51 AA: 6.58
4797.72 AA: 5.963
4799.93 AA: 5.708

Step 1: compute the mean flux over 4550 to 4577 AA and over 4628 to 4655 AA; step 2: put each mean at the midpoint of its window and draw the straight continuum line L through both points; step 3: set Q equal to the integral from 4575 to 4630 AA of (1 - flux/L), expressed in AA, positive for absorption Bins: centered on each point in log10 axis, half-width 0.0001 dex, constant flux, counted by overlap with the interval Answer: -3.1 AA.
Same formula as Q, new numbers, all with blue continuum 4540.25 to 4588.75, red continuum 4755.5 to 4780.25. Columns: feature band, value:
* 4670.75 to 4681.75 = -1.53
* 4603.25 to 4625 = -3.47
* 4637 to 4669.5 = -4.71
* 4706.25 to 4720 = -3.66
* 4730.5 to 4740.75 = -2.82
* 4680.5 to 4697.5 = -1.93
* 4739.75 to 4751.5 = -3.76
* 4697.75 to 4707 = -3.10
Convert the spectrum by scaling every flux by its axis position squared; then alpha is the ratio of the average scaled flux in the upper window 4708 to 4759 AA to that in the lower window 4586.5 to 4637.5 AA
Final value 1.1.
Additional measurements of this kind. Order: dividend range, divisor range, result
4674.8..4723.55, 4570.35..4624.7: 1.03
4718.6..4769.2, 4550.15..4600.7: 1.06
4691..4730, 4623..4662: 1.10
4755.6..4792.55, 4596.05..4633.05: 0.83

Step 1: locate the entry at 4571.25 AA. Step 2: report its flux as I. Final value 6.679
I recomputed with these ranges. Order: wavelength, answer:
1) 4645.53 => 5.976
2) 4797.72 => 5.963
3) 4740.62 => 6.997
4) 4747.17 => 6.016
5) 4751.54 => 7.077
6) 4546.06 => 4.428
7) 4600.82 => 5.832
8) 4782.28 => 5.18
